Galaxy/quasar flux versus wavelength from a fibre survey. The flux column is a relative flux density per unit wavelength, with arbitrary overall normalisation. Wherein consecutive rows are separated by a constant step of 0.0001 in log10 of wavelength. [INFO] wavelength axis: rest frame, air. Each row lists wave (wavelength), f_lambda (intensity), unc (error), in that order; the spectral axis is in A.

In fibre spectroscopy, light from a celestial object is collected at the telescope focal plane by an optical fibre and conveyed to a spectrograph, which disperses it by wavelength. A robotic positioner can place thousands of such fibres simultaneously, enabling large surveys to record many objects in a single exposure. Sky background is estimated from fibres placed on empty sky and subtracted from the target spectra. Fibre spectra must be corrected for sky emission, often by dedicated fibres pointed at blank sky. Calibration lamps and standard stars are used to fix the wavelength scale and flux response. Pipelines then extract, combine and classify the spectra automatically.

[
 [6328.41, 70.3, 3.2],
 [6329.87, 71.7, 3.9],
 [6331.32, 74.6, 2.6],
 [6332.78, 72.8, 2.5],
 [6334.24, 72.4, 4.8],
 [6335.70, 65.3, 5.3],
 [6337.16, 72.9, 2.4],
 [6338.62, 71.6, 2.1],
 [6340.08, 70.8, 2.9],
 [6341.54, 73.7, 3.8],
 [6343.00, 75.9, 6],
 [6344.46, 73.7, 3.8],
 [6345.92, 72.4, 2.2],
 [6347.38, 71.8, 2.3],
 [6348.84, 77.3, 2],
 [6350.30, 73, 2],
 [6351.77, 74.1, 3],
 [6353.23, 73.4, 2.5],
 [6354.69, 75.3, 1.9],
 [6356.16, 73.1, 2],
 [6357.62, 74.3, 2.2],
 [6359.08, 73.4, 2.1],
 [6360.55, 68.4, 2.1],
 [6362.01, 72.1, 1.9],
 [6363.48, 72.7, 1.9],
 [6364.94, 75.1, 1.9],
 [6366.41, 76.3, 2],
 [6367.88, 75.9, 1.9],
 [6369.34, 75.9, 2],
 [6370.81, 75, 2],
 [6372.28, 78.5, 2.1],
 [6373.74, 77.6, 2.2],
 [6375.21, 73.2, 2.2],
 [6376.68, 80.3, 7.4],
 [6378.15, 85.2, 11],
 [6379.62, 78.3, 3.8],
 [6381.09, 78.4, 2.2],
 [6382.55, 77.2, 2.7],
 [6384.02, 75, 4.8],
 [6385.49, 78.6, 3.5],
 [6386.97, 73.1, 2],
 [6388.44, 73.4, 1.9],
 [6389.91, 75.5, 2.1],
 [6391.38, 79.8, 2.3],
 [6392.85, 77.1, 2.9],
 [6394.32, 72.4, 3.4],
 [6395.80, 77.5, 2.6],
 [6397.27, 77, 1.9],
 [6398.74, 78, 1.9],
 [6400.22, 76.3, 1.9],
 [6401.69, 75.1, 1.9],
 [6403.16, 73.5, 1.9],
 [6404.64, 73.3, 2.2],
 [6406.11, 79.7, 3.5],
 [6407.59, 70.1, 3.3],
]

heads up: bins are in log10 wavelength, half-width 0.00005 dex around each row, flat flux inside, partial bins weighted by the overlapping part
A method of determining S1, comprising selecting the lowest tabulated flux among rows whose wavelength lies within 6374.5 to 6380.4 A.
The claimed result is 73.2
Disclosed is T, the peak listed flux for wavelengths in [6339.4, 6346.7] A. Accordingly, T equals 75.9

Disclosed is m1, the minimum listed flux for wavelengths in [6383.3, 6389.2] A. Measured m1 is 73.1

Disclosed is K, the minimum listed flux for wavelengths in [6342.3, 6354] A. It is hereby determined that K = 71.8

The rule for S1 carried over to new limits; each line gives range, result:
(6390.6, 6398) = 72.4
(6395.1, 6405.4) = 73.3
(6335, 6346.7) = 65.3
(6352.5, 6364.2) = 68.4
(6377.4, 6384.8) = 75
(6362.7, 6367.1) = 72.7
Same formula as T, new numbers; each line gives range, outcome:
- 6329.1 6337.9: 74.6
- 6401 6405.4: 75.1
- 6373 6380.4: 85.2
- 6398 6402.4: 78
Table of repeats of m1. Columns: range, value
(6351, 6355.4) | 73.4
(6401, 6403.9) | 73.5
